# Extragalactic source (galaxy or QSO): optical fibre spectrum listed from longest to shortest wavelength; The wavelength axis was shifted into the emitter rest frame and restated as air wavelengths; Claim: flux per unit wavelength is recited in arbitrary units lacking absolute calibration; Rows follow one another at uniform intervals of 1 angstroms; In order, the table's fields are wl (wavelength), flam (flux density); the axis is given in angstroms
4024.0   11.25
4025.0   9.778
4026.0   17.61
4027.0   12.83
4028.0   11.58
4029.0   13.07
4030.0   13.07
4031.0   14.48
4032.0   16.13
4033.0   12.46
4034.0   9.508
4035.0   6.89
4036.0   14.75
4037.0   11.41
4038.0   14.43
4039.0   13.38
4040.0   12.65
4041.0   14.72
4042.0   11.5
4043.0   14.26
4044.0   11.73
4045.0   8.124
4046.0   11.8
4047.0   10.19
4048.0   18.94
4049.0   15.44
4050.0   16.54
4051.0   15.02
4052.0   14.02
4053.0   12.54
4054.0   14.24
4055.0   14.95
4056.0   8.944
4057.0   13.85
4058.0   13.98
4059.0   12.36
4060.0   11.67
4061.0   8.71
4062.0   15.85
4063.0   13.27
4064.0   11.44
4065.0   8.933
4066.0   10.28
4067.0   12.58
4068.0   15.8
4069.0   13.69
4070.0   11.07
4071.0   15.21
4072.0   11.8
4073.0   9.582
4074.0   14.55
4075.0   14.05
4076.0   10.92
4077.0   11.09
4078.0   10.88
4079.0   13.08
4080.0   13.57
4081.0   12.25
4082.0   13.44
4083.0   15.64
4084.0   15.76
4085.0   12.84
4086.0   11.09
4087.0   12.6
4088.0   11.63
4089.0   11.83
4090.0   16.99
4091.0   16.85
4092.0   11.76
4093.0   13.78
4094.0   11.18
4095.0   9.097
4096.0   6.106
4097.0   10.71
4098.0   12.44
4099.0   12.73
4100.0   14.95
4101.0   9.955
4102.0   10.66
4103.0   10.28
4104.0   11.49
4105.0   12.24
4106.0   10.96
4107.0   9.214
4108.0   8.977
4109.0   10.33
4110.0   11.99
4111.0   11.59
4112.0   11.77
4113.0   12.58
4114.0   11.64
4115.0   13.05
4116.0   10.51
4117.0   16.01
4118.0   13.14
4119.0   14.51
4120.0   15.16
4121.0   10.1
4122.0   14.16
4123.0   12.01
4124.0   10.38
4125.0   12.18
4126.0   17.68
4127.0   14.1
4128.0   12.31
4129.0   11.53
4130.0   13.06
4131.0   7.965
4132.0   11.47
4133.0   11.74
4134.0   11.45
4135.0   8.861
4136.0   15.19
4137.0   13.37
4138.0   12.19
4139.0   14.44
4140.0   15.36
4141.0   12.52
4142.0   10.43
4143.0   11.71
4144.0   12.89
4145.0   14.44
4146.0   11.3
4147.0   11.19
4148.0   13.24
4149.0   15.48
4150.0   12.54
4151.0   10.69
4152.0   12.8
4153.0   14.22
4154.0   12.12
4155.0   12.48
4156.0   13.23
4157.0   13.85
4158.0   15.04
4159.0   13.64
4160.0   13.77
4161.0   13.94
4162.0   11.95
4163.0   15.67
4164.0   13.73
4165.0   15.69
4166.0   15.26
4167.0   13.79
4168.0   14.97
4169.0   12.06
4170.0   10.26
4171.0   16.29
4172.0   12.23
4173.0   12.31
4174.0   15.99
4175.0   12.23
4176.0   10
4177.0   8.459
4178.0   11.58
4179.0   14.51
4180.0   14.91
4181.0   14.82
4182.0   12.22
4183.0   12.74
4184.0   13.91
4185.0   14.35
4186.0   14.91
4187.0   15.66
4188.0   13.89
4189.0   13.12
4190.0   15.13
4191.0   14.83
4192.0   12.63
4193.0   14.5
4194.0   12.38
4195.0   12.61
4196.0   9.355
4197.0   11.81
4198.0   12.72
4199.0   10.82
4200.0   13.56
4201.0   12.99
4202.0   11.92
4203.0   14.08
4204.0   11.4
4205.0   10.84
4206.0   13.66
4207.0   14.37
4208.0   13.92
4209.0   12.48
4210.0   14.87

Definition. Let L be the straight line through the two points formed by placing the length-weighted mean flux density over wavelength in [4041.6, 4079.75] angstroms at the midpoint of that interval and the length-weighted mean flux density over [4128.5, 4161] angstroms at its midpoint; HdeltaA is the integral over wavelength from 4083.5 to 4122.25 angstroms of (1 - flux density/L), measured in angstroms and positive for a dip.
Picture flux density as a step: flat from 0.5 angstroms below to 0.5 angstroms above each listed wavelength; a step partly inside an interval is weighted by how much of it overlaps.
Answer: 1.8 angstroms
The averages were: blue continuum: 12.7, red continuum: 12.7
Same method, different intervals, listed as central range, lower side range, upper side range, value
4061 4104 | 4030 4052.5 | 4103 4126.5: 0.76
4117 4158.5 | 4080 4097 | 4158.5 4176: 1.52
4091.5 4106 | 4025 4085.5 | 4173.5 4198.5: 1.96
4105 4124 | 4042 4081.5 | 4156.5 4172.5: 1.82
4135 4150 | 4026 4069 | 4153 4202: 0.26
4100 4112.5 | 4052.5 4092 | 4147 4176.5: 1.99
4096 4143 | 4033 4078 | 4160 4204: 3.12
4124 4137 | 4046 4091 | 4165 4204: 0.84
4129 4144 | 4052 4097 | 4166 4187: 0.96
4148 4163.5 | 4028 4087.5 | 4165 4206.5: -0.46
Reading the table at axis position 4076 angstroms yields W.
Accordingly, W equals 10.92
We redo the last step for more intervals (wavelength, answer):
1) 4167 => 13.79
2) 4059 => 12.36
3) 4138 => 12.19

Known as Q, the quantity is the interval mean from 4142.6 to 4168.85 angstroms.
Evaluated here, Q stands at 13.4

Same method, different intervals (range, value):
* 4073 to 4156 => 12.4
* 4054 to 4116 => 12.2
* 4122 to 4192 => 13.1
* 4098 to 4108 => 11.3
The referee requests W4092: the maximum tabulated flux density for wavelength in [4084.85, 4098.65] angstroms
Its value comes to 16.99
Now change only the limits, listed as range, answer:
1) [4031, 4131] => 18.94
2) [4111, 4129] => 17.68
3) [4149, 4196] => 16.29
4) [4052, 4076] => 15.85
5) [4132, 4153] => 15.48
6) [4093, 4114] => 14.95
